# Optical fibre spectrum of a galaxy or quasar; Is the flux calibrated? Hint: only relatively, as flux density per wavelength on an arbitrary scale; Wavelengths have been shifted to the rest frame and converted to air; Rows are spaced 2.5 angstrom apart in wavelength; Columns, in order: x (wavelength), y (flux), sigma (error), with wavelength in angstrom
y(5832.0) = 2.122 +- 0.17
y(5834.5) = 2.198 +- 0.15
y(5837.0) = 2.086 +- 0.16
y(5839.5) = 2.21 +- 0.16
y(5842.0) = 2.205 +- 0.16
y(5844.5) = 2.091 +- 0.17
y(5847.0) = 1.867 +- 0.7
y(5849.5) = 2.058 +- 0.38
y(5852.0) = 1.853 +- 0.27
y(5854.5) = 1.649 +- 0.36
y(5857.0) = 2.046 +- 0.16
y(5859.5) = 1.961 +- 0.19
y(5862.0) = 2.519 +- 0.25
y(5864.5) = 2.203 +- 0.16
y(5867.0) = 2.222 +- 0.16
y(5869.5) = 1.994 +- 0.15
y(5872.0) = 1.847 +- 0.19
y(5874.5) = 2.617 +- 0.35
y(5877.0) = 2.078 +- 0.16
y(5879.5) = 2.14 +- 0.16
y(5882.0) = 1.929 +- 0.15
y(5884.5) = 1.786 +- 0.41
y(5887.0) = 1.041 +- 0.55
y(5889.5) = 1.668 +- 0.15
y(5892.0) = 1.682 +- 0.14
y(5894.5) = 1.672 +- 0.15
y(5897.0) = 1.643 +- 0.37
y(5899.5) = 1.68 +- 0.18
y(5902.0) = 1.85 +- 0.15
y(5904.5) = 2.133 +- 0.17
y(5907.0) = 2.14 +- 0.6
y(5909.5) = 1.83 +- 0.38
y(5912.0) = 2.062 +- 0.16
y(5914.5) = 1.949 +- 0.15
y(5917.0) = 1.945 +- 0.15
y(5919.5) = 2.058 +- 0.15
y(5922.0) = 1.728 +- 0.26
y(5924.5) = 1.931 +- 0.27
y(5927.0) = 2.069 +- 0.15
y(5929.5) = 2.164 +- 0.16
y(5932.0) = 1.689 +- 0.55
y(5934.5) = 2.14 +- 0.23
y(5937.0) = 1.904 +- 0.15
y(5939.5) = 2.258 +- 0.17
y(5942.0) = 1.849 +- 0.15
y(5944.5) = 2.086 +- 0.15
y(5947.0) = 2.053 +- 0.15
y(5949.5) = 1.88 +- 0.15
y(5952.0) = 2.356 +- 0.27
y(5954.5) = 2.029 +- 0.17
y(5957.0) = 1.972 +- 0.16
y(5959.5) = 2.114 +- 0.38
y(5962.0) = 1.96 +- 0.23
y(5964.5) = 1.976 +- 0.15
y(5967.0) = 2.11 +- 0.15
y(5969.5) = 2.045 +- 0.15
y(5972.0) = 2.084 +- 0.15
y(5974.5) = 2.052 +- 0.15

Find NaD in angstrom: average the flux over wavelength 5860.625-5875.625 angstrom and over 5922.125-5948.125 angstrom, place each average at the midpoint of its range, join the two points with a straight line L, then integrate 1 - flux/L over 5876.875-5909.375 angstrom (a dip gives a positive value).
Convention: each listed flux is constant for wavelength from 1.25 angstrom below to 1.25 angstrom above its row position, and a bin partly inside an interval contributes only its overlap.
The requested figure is 5.28 angstrom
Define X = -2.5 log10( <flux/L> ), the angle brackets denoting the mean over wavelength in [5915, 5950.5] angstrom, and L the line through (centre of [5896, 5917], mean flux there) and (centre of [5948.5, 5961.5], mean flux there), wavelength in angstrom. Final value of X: 0.01 mag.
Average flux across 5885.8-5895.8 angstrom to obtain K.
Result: 1.52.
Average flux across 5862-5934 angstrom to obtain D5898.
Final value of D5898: 1.93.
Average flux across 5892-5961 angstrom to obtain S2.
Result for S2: 1.96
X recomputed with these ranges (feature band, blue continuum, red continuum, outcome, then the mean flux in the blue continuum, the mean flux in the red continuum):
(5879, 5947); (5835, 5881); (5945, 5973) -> 0.10 mag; 2.09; 2.05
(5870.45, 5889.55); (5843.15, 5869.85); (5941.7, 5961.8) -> 0.08 mag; 2.04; 2.05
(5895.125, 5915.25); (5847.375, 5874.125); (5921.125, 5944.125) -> 0.06 mag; 2.05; 1.98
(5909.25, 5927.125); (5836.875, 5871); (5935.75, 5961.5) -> 0.06 mag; 2.07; 2.05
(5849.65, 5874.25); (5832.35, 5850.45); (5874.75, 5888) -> -0.04 mag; 2.1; 1.87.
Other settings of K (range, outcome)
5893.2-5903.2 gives 1.71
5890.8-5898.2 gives 1.67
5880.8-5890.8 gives 1.6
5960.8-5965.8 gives 1.97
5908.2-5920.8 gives 1.97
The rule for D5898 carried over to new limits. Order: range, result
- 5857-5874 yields 2.14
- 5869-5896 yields 1.85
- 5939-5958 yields 2.05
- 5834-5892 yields 2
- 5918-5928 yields 1.94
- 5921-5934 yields 1.93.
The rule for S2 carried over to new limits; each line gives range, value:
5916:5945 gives 1.98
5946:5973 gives 2.05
